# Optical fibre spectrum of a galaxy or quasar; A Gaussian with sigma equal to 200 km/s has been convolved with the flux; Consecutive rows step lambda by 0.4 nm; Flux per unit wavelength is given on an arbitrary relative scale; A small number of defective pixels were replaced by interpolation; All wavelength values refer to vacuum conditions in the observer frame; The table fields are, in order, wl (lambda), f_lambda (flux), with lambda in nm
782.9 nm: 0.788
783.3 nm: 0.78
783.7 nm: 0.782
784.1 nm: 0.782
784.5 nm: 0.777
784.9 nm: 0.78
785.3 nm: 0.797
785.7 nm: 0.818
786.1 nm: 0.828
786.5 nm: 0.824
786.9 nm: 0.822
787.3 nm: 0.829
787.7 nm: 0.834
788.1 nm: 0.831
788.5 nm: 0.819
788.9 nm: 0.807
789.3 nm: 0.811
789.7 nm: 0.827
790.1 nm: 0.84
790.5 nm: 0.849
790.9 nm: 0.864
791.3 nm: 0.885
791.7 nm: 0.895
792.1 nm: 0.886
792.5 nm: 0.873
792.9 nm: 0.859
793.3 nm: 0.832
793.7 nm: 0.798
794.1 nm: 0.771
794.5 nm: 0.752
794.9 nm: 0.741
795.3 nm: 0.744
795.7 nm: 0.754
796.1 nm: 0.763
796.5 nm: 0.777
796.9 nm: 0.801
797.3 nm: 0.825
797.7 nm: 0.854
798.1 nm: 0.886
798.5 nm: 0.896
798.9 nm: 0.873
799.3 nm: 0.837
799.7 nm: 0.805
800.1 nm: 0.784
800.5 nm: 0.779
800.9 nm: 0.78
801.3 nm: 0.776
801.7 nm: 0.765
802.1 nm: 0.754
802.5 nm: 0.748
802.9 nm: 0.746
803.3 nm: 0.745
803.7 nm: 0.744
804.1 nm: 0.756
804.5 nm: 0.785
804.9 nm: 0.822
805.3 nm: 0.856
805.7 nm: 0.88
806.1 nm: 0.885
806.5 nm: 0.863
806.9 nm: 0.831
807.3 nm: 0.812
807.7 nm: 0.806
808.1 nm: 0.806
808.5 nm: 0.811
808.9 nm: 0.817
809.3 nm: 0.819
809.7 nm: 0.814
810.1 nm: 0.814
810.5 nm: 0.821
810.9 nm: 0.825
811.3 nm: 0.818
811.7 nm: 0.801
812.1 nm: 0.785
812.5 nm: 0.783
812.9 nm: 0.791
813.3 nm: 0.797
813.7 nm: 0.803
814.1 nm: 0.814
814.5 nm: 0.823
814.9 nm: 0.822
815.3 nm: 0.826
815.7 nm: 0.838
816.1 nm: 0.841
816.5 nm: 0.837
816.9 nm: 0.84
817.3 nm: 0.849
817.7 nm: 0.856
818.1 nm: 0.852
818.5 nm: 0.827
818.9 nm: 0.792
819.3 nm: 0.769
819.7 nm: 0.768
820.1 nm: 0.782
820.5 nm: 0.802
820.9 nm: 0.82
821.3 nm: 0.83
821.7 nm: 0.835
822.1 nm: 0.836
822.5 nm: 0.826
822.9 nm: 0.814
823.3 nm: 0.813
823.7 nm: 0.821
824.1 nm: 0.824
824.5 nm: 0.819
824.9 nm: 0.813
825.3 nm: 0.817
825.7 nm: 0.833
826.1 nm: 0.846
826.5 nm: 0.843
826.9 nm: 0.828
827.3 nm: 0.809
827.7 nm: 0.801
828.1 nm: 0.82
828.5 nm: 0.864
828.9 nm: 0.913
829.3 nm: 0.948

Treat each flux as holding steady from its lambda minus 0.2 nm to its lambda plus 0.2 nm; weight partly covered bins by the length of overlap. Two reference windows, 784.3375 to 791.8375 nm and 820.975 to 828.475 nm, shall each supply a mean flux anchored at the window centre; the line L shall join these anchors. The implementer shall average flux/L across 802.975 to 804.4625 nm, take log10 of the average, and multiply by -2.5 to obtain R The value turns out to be 0.10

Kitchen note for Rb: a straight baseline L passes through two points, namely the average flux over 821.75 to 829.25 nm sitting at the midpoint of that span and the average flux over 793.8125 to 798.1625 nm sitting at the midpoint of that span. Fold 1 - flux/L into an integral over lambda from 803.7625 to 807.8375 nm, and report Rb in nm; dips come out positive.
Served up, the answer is -0.133 nm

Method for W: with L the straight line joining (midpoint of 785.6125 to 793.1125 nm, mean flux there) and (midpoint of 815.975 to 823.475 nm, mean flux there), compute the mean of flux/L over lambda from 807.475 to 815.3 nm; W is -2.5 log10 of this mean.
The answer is 0.02 mag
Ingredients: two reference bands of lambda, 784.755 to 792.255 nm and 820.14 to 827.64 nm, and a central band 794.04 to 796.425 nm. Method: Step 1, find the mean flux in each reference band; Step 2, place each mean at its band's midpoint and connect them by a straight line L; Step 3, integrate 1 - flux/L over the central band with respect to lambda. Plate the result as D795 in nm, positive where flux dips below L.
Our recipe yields 0.222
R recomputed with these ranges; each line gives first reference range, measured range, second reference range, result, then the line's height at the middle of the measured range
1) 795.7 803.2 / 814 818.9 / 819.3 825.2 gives -0.032 mag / 0.81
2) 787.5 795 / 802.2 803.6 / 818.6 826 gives 0.107 mag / 0.824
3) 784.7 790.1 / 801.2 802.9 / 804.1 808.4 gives 0.095 mag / 0.828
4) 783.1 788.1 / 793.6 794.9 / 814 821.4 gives 0.059 mag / 0.809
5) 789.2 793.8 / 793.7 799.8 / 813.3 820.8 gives 0.054 mag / 0.846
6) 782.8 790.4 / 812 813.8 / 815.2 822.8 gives 0.038 mag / 0.82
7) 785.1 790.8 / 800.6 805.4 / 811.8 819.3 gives 0.068 mag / 0.822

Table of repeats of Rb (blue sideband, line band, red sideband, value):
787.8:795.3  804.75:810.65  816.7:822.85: -0.057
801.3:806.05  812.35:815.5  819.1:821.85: -0.053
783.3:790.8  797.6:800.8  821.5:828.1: -0.078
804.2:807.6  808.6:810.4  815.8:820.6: 0.036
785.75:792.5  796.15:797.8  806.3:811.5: 0.050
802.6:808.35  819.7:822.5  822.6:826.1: 0.015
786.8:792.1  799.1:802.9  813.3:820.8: 0.241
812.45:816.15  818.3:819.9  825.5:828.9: 0.064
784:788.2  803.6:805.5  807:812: 0.042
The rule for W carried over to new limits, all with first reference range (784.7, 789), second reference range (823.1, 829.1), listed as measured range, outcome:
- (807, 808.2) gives 0.02 mag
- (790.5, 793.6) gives -0.06 mag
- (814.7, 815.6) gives 0.00 mag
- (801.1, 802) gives 0.07 mag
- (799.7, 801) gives 0.05 mag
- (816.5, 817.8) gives -0.02 mag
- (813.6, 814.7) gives 0.02 mag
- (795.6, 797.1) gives 0.06 mag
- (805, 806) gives -0.05 mag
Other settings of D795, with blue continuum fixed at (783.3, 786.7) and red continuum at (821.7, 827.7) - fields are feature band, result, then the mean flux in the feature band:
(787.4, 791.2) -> -0.154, 0.833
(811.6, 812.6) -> 0.032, 0.789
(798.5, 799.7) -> -0.069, 0.853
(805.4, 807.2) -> -0.110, 0.861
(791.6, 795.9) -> -0.023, 0.808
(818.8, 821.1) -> 0.090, 0.789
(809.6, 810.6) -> -0.002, 0.816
